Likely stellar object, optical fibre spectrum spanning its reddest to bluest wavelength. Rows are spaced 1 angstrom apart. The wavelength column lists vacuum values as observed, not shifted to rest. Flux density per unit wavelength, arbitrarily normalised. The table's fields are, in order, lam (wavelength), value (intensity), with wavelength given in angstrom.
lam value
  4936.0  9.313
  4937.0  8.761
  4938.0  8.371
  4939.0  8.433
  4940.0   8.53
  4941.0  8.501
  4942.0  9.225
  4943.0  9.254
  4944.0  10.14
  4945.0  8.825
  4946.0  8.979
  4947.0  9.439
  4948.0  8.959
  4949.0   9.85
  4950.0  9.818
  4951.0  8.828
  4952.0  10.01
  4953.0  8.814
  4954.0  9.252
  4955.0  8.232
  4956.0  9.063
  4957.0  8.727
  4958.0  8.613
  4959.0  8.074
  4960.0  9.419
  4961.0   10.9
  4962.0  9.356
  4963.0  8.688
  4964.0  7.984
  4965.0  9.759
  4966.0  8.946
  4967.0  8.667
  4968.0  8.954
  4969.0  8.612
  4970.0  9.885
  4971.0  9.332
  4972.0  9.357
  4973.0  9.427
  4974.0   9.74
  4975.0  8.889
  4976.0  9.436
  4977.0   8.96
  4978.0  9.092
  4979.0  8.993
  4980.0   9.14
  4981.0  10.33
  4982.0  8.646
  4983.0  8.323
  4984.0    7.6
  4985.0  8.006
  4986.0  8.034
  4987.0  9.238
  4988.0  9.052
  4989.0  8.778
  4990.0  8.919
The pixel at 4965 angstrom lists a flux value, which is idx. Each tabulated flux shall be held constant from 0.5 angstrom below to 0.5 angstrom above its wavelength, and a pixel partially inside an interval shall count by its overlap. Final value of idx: 9.759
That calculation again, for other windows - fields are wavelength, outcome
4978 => 9.092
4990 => 8.919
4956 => 9.063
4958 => 8.613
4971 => 9.332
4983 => 8.323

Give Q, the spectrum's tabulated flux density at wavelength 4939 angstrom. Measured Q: 8.433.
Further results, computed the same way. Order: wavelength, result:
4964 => 7.984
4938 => 8.371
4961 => 10.9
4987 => 9.238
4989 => 8.778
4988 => 9.052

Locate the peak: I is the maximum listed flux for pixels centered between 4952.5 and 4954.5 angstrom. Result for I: 9.252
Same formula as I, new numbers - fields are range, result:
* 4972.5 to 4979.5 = 9.74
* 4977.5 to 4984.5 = 10.33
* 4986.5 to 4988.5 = 9.238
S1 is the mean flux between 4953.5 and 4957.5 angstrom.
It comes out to 8.82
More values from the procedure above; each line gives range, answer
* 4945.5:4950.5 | 9.41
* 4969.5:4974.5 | 9.55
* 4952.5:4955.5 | 8.77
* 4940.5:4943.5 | 8.99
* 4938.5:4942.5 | 8.67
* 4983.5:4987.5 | 8.22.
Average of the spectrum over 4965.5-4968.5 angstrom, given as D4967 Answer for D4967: 8.86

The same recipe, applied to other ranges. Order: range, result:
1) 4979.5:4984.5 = 8.81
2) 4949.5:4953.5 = 9.37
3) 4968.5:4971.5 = 9.28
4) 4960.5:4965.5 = 9.34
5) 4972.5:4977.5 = 9.29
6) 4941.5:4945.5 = 9.36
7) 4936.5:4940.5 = 8.52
